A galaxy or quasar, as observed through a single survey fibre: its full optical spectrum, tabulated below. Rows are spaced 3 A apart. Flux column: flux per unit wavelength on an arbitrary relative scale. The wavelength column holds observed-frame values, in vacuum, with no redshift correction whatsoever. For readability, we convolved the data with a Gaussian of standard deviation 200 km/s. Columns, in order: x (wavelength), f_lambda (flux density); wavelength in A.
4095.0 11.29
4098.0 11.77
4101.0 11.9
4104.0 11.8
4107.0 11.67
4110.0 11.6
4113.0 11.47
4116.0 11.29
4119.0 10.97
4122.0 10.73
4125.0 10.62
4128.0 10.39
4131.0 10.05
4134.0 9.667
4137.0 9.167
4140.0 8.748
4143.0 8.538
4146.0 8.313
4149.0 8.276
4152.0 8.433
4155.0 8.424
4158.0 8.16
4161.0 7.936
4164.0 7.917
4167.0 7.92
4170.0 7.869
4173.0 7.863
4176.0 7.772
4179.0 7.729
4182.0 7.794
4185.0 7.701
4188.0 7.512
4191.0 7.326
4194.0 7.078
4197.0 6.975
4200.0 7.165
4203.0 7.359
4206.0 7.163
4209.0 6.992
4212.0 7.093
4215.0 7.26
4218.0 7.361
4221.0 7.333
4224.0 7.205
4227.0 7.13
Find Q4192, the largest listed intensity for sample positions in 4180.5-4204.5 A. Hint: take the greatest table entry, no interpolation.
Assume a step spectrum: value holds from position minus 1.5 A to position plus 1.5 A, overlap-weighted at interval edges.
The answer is 7.794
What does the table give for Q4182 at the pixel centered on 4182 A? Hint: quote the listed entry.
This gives 7.794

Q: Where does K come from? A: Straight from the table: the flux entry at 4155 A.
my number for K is 8.424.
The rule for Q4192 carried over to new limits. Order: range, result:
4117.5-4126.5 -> 10.97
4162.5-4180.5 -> 7.92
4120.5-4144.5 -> 10.73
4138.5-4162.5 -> 8.748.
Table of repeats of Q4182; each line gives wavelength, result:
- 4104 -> 11.8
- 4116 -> 11.29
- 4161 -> 7.936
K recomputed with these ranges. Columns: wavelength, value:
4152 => 8.433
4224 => 7.205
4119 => 10.97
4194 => 7.078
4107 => 11.67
